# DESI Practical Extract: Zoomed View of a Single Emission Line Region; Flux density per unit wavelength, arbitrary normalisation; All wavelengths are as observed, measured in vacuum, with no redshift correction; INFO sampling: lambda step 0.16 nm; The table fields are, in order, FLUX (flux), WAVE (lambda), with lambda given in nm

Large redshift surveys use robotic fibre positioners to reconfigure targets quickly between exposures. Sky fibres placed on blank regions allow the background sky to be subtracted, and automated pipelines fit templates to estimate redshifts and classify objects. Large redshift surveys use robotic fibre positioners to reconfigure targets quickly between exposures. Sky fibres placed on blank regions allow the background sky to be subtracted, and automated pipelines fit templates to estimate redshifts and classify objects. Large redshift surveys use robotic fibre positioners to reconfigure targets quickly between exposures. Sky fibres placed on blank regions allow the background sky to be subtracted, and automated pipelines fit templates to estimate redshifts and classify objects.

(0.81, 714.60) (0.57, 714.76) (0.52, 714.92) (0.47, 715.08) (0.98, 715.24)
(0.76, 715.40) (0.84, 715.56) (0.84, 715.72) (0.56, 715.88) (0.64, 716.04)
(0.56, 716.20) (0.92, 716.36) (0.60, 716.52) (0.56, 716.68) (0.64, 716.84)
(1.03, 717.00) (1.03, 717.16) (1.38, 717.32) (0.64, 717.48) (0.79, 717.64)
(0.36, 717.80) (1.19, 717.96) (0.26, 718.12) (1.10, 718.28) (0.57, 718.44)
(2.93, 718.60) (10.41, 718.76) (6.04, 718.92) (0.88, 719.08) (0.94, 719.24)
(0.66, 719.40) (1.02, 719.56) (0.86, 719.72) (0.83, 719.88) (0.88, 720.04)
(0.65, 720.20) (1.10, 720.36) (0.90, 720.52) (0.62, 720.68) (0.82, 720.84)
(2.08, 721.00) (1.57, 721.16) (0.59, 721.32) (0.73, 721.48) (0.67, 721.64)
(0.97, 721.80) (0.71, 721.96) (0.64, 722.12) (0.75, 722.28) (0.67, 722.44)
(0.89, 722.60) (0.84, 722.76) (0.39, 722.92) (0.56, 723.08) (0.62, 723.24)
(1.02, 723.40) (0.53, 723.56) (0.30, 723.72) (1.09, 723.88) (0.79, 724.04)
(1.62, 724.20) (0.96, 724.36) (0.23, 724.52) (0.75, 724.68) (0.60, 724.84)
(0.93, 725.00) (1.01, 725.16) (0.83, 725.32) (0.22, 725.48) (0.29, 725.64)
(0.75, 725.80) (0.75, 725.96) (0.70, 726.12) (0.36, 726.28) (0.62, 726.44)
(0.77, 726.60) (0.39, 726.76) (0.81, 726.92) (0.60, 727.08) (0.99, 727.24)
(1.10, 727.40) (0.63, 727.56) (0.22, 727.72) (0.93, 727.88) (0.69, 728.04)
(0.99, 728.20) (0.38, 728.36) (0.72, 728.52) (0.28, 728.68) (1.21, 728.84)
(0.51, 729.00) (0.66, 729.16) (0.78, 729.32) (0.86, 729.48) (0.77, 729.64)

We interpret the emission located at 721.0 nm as [N II] 6583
